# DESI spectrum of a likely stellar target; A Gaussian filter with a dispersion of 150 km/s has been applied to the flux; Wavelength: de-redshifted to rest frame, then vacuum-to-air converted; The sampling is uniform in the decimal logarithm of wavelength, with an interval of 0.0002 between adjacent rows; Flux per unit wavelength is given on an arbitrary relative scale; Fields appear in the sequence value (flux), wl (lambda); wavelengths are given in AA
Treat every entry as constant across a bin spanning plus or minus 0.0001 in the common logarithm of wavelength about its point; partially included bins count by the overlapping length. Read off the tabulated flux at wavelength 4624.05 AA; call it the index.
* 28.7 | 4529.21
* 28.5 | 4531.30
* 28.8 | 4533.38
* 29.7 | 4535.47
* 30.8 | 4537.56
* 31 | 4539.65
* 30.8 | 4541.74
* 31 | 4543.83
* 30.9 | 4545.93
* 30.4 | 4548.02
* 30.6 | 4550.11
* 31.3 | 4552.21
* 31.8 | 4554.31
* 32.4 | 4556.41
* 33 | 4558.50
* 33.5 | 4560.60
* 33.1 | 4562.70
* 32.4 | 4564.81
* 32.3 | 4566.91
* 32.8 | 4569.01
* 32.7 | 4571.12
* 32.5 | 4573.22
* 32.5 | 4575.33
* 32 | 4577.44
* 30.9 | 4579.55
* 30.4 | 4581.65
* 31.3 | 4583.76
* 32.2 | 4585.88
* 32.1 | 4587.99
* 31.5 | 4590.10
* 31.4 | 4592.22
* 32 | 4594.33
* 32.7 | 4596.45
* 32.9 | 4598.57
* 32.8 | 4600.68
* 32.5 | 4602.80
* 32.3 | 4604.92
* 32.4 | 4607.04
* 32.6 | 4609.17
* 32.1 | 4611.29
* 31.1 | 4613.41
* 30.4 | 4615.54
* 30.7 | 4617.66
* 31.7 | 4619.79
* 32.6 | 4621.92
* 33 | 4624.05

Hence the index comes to 33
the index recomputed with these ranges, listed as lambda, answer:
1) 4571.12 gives 32.7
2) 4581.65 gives 30.4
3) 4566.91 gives 32.3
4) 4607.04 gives 32.4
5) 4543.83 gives 31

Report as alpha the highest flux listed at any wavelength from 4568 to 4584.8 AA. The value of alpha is 32.8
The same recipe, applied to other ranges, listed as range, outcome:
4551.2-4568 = 33.5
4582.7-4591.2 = 32.2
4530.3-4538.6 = 30.8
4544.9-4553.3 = 31.3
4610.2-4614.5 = 32.1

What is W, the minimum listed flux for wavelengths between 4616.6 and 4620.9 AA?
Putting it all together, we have 30.7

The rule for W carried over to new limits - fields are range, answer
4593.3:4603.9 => 32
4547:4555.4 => 30.4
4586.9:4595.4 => 31.4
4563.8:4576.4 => 32.3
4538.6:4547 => 30.8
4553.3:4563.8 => 31.8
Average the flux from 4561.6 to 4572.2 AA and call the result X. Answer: 32.7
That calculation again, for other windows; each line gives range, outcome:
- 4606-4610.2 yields 32.4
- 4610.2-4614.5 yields 31.6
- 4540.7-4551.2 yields 30.7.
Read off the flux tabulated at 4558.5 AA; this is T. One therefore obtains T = 33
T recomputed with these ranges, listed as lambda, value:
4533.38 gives 28.8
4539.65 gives 31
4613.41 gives 31.1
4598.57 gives 32.9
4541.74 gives 30.8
